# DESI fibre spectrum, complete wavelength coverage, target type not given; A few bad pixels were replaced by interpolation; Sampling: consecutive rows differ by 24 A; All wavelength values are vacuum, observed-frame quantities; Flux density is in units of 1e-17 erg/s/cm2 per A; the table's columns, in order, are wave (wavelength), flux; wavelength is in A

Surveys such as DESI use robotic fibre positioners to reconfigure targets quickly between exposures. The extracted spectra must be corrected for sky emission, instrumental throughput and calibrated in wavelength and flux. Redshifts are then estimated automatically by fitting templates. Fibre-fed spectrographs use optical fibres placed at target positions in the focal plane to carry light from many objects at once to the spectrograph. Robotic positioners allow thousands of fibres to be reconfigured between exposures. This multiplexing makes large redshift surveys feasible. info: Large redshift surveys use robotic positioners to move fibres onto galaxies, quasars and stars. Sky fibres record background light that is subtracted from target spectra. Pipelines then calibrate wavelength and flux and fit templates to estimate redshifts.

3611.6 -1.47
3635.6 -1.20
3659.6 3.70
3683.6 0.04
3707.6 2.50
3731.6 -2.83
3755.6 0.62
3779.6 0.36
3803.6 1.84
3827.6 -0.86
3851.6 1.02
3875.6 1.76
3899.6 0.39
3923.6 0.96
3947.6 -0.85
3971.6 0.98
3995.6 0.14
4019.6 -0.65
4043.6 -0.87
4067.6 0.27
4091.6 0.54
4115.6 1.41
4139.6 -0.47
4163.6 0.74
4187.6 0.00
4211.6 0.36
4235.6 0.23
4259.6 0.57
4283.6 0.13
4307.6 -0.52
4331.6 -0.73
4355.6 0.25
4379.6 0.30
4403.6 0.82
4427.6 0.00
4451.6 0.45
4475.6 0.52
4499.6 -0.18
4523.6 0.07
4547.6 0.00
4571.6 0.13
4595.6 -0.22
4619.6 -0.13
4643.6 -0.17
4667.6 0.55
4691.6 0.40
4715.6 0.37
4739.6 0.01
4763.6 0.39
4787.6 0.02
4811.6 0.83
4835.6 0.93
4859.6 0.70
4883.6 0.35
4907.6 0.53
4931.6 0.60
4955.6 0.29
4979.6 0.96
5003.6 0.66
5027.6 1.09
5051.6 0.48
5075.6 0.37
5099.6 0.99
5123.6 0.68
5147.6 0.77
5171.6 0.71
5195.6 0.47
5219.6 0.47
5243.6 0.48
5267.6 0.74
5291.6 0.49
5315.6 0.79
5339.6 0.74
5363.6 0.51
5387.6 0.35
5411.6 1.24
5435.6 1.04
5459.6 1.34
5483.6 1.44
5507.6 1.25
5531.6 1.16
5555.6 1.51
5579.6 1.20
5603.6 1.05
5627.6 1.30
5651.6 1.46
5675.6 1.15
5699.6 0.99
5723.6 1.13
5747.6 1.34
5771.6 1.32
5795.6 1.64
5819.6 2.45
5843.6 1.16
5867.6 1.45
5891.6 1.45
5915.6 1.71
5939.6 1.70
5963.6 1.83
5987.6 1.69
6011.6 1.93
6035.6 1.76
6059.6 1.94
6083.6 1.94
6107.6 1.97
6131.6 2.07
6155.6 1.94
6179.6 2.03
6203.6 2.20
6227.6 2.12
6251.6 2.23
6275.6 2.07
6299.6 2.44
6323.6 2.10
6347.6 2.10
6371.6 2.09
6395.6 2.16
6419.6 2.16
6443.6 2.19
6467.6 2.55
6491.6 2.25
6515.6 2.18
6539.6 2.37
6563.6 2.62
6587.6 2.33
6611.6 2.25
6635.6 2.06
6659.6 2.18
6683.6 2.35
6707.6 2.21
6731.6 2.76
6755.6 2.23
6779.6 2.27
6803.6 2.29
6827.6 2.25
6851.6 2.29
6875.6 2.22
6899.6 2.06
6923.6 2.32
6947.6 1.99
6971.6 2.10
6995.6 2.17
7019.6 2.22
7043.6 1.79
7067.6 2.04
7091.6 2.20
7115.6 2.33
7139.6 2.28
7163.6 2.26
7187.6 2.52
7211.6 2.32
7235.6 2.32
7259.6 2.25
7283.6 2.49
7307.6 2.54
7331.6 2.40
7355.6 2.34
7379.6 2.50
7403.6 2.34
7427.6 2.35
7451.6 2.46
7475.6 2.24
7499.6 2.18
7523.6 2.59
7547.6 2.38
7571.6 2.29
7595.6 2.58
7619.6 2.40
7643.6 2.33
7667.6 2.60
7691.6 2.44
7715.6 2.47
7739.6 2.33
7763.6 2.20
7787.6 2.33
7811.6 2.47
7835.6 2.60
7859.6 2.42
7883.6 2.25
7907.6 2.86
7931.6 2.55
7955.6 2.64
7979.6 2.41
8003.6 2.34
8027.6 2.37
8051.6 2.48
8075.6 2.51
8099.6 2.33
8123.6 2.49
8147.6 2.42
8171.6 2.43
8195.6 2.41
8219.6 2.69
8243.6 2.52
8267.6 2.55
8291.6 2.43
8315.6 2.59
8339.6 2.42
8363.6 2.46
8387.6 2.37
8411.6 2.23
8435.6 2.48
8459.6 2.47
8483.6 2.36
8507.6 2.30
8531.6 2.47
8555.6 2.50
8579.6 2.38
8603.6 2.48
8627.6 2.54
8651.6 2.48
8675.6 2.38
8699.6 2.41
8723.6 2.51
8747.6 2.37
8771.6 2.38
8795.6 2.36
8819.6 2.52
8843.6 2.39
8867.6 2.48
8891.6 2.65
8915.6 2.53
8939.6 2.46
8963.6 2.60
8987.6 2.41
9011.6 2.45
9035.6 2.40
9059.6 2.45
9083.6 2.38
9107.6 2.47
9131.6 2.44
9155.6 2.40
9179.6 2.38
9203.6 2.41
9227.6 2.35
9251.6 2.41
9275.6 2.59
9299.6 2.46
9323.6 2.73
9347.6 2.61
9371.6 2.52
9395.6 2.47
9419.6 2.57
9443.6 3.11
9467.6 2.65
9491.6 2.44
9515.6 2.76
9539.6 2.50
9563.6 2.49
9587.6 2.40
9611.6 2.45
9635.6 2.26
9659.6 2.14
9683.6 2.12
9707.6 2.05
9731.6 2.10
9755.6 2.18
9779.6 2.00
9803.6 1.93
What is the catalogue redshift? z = 0.360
